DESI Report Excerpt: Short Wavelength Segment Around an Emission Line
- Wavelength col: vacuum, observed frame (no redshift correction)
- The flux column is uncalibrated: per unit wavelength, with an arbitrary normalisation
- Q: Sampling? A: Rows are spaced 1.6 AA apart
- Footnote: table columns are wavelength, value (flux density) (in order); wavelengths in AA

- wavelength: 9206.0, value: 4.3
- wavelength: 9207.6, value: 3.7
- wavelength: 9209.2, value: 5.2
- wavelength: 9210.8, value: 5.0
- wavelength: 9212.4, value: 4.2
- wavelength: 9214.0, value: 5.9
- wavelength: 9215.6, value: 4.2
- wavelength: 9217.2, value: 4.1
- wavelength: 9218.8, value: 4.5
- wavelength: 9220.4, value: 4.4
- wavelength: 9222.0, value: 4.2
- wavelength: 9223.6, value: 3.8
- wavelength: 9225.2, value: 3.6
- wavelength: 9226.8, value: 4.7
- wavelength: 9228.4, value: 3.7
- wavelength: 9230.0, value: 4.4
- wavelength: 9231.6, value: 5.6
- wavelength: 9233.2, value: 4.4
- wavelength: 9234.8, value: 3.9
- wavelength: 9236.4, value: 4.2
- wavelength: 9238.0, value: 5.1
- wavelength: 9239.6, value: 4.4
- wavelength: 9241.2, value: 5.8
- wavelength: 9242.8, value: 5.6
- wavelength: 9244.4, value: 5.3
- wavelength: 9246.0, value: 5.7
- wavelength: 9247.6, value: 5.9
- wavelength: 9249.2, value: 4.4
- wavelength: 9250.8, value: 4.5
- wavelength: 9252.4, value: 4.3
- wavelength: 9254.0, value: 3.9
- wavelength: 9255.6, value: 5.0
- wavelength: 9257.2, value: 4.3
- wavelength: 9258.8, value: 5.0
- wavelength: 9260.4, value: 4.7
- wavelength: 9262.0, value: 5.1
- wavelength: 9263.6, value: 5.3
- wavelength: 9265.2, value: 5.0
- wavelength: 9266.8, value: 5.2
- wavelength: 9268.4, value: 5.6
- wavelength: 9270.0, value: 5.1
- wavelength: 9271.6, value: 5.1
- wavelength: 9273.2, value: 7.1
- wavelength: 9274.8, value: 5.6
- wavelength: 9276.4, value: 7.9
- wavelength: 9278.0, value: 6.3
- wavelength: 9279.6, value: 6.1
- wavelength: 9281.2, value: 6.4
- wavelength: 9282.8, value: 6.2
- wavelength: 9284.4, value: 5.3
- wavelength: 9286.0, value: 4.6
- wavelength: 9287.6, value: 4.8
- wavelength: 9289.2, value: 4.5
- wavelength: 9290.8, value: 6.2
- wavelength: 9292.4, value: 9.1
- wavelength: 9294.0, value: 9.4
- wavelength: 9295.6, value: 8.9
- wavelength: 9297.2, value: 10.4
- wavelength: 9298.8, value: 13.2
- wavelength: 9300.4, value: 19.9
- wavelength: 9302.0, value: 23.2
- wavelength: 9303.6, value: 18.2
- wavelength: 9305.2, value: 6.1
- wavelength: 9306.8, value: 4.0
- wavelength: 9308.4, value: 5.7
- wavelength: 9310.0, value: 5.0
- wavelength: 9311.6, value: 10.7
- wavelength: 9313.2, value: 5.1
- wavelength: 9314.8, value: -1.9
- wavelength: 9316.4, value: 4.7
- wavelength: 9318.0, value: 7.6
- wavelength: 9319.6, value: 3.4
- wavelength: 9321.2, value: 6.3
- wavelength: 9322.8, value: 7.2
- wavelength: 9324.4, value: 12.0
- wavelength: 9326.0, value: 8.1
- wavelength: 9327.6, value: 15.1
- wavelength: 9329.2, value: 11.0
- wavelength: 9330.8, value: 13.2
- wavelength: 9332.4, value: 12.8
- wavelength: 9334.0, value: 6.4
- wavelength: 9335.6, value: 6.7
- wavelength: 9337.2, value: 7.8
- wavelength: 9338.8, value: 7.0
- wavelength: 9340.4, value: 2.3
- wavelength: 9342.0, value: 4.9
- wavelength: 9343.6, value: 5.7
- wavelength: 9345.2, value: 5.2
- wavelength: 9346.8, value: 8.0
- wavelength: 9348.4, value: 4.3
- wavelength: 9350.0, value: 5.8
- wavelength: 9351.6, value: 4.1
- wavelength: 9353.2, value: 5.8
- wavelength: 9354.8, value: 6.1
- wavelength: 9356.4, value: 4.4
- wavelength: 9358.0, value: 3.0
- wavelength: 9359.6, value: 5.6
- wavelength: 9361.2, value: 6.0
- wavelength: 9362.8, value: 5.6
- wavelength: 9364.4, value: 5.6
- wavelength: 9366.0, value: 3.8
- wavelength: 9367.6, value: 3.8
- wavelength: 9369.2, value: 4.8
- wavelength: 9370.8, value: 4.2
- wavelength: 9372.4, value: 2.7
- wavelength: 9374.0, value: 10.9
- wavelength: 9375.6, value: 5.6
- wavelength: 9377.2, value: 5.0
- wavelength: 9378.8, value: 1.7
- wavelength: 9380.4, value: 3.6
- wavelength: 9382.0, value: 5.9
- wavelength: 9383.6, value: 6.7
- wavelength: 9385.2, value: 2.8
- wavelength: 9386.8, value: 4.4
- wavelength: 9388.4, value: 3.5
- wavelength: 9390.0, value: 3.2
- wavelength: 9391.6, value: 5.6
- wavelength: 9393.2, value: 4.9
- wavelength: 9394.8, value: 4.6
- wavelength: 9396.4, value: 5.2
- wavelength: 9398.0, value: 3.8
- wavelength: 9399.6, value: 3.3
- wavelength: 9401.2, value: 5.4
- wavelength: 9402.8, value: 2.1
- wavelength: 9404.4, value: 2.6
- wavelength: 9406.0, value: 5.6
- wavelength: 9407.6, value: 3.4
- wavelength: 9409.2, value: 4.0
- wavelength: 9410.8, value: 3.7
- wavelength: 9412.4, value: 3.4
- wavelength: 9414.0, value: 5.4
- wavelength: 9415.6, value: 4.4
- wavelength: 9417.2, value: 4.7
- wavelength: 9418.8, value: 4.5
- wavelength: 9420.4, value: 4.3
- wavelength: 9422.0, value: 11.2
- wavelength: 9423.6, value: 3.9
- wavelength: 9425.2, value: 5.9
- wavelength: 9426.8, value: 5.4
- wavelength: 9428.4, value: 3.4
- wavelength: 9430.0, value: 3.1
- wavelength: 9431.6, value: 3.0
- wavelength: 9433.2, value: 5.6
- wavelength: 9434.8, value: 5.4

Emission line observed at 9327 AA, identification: [N II] 6583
